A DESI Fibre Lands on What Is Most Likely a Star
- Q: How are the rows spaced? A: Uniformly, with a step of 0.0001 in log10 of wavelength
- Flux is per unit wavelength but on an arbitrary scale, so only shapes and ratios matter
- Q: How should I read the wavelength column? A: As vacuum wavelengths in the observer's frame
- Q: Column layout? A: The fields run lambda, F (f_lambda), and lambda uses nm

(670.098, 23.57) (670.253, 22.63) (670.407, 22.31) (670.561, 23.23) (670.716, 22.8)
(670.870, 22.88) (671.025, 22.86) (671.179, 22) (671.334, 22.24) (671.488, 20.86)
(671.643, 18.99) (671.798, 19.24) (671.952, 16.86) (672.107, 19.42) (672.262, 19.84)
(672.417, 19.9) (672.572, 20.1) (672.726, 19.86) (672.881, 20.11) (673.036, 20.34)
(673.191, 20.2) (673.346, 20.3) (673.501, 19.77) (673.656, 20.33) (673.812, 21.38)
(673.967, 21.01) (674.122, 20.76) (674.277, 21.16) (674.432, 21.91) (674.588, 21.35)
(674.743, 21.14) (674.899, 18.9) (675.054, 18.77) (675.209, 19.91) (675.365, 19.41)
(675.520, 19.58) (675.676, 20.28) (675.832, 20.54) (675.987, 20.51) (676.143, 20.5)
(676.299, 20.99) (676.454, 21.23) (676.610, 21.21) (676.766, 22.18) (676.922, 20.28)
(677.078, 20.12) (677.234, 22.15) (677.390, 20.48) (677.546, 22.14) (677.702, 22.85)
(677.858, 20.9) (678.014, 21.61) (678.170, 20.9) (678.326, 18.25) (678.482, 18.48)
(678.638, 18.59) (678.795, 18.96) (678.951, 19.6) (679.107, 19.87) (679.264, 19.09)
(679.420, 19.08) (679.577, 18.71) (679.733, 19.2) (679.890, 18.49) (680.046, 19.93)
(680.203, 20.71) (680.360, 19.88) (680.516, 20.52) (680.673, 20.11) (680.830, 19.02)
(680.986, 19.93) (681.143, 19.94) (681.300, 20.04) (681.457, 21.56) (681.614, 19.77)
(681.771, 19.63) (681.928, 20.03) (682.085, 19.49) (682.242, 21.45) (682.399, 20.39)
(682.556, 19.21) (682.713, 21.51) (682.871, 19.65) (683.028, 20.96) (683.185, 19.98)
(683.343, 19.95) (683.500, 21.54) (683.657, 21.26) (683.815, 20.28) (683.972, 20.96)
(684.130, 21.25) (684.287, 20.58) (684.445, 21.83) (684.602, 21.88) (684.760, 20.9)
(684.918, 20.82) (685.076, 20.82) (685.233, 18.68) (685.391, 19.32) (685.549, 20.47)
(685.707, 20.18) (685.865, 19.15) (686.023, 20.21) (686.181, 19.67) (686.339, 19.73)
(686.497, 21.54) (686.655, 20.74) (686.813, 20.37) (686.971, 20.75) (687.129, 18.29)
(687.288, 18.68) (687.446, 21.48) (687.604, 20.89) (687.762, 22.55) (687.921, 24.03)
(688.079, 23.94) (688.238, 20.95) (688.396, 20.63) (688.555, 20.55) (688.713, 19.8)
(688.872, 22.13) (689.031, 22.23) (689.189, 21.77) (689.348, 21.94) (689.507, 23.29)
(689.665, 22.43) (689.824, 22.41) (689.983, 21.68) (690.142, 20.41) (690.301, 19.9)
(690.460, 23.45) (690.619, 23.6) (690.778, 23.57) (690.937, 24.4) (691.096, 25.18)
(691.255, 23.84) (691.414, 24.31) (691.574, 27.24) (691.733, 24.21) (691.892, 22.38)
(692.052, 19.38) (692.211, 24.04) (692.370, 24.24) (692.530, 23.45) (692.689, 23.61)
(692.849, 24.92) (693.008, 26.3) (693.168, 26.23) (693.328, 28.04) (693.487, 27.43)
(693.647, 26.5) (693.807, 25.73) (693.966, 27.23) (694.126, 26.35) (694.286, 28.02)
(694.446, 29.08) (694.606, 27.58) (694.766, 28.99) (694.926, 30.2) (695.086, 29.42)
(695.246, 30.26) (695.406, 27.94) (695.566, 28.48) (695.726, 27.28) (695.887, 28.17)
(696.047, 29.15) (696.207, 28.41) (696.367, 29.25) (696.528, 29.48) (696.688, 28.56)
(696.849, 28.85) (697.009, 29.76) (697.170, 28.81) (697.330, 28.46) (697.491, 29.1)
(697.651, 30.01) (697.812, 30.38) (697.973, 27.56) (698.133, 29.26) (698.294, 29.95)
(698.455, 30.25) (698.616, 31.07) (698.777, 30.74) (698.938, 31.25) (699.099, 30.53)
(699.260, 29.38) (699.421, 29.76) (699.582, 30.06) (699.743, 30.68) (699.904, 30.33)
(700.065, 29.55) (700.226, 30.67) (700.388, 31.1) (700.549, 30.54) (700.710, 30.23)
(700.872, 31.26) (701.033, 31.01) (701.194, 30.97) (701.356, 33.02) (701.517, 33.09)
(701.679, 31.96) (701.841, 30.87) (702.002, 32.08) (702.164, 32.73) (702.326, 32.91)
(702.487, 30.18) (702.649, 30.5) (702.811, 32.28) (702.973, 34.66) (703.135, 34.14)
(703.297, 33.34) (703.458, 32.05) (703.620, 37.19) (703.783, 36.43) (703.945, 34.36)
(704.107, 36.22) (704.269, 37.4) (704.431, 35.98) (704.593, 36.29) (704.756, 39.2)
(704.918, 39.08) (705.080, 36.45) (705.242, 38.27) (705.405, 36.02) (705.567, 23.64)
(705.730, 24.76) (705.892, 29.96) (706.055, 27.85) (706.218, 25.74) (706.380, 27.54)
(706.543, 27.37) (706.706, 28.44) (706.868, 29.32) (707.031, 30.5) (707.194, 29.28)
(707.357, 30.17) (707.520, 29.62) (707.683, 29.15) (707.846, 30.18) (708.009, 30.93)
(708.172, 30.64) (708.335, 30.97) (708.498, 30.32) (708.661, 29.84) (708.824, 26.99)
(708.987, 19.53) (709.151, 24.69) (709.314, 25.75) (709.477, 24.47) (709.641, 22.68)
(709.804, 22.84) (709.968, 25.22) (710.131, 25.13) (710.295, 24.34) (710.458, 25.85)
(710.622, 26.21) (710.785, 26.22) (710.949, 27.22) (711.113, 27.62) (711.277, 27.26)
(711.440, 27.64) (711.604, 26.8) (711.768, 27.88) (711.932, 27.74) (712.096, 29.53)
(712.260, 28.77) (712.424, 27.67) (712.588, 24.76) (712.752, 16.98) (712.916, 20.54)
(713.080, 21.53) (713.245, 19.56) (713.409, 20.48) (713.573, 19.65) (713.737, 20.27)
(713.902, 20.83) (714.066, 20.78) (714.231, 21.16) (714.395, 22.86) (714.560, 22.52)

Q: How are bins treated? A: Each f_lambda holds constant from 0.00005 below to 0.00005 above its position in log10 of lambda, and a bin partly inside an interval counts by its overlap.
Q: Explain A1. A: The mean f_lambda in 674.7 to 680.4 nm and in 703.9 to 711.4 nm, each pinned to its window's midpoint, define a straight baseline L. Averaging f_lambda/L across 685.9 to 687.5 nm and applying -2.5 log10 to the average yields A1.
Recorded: 0.14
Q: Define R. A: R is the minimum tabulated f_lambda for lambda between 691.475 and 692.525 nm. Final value 19.38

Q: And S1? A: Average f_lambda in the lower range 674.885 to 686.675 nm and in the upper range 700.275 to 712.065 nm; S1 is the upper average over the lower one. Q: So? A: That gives 1.49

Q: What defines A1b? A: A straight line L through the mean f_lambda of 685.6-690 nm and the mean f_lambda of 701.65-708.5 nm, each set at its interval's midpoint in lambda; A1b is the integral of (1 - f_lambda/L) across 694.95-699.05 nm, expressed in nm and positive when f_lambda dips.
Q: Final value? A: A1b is -0.36 nm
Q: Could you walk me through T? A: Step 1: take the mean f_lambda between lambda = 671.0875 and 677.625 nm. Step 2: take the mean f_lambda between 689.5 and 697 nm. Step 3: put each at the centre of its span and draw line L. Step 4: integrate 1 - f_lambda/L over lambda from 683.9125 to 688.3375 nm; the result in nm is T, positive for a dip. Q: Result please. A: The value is 0.578 nm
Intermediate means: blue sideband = 20.4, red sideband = 25.9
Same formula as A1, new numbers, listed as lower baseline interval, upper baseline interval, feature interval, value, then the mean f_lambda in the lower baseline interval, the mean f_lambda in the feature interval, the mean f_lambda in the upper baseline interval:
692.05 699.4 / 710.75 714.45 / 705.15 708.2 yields -0.157 mag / 28.1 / 29.4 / 24.1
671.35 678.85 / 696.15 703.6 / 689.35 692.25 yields 0.169 mag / 20.3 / 23.1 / 30.7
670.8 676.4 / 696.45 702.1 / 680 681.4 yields 0.156 mag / 20.4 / 20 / 30.3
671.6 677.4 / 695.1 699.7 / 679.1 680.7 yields 0.149 mag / 20.3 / 19.6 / 29.4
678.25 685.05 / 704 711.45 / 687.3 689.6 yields 0.033 mag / 20.1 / 21.8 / 29.2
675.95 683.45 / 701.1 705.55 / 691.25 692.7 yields 0.162 mag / 20.2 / 23.7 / 34.2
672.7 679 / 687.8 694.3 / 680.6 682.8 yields 0.081 mag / 20.5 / 20.1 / 23.7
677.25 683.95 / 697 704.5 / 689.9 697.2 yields 0.055 mag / 20.1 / 26.2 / 31.6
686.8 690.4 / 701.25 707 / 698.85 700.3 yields -0.035 mag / 21.4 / 30.3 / 32.6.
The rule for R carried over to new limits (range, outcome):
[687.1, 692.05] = 18.29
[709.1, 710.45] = 22.68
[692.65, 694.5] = 23.61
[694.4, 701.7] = 27.28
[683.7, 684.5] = 20.28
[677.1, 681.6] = 18.25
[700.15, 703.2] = 30.18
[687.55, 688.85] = 19.8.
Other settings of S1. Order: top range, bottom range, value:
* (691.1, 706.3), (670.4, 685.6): 1.46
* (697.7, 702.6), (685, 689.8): 1.47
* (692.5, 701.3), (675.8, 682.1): 1.43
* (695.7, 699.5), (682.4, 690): 1.41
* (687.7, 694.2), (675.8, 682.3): 1.17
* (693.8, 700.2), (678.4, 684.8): 1.45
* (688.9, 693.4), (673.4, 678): 1.13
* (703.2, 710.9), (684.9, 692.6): 1.37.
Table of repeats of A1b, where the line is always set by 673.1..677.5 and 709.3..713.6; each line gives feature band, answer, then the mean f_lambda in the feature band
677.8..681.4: 0.25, 19.7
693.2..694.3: -0.20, 27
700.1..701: -0.27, 30.7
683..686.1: 0.16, 20.5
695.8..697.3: -0.38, 28.9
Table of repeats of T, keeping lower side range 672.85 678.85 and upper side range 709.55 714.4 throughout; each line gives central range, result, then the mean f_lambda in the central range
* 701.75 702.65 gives -0.33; 31.6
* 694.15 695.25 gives -0.31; 28.9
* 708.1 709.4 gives -0.19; 27.3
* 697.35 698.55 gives -0.35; 29.5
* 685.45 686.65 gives 0.08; 20.2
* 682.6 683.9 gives 0.04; 20.6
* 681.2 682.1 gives 0.04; 20.1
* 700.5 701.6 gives -0.40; 31.5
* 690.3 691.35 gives -0.08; 23.7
